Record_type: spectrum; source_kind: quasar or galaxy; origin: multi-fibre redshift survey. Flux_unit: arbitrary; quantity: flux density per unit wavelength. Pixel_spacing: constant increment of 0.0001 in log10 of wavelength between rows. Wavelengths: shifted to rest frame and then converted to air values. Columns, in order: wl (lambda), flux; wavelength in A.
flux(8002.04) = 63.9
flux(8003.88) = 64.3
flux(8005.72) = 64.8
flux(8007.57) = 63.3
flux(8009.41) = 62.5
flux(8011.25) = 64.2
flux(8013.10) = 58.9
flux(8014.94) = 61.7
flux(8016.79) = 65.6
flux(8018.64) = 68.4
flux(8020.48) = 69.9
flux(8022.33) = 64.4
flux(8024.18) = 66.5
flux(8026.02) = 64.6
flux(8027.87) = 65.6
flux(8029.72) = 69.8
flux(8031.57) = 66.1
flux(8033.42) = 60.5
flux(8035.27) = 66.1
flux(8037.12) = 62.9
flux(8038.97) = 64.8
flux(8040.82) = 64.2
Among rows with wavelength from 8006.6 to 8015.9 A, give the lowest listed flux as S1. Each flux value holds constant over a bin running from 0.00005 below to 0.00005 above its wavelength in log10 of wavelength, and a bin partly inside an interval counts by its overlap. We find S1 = 58.9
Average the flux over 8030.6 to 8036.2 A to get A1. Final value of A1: 64.3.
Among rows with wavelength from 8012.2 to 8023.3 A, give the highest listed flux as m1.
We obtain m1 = 69.9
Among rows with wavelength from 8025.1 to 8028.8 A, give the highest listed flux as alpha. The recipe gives 65.6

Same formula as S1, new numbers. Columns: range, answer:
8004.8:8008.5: 63.3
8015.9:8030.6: 64.4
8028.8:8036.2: 60.5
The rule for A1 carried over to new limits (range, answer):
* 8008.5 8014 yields 61.9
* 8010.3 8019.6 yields 63.8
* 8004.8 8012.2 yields 63.7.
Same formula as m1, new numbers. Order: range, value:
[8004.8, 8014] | 64.8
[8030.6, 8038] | 66.1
